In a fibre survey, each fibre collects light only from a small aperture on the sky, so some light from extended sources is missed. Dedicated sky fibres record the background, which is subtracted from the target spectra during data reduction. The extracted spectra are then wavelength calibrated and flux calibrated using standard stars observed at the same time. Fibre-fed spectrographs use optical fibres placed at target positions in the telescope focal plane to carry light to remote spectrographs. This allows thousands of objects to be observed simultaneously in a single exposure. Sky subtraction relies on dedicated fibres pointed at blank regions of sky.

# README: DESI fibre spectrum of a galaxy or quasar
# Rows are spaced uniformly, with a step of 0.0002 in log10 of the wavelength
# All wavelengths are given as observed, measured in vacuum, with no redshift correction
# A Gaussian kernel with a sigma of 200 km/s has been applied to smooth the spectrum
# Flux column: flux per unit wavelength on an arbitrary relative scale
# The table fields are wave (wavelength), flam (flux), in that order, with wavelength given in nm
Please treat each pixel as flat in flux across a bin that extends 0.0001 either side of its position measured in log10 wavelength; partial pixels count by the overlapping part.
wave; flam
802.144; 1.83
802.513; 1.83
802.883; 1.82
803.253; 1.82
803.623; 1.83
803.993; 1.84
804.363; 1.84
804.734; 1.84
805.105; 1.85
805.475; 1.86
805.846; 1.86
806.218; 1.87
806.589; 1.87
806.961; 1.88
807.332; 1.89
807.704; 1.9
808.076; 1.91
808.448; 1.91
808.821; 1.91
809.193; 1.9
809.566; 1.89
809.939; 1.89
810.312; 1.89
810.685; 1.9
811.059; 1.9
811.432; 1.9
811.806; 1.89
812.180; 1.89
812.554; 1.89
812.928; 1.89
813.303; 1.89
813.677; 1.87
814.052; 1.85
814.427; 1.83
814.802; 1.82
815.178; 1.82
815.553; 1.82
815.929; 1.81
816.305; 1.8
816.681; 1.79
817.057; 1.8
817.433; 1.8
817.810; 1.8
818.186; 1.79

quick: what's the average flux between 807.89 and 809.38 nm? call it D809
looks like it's 1.91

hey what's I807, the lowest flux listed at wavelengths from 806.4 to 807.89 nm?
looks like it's 1.87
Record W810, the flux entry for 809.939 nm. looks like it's 1.89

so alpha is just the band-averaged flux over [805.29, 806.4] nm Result 1.86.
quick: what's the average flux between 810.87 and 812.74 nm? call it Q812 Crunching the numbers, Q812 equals 1.89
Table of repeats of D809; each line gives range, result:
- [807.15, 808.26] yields 1.9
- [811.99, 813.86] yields 1.89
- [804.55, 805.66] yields 1.85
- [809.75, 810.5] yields 1.89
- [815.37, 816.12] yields 1.81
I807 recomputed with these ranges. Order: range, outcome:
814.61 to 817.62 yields 1.79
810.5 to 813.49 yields 1.89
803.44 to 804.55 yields 1.83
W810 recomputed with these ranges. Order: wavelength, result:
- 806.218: 1.87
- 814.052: 1.85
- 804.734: 1.84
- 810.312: 1.89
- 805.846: 1.86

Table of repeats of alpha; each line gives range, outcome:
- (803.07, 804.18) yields 1.83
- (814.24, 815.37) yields 1.82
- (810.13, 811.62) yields 1.9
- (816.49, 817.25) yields 1.8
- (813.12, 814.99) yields 1.85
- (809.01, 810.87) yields 1.89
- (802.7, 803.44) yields 1.82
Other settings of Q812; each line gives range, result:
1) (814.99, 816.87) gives 1.81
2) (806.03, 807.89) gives 1.88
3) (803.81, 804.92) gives 1.84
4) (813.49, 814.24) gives 1.86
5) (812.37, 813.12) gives 1.89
